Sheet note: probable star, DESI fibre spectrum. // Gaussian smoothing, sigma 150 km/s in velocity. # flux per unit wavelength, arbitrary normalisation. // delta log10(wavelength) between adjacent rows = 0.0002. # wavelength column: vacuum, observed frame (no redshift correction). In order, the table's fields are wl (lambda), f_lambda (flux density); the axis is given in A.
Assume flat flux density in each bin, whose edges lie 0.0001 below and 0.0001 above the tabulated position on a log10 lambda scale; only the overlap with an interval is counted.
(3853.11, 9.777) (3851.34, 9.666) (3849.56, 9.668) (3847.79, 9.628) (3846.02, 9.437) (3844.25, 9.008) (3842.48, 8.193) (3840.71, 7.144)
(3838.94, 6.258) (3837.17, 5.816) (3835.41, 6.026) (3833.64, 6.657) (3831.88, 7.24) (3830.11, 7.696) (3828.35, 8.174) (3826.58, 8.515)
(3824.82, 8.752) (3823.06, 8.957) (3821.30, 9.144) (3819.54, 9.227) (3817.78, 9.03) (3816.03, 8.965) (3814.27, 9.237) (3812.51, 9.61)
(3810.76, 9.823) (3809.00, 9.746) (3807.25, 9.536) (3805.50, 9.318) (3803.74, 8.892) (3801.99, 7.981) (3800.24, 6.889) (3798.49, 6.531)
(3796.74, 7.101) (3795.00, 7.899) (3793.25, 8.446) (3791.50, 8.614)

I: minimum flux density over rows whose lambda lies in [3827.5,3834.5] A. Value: 6.657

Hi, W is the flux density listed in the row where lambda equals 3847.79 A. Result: 9.628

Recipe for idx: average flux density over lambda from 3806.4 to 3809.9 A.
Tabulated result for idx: 9.64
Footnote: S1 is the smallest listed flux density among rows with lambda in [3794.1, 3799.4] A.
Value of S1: 6.531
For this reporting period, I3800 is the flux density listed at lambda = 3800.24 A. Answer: 6.889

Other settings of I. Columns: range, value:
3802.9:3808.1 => 8.892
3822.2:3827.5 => 8.515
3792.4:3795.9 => 7.899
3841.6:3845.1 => 8.193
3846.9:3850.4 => 9.628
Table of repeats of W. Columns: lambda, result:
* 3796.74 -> 7.101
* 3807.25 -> 9.536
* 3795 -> 7.899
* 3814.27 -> 9.237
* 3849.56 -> 9.668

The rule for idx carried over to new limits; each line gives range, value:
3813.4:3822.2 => 9.12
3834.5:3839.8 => 6.04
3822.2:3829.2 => 8.59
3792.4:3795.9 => 8.17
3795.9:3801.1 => 6.84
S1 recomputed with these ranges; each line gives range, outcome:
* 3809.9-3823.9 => 8.957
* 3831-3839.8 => 5.816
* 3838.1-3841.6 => 6.258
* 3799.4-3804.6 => 6.889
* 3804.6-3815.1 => 9.237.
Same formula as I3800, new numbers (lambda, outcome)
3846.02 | 9.437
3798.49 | 6.531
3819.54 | 9.227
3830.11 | 7.696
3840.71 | 7.144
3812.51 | 9.61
